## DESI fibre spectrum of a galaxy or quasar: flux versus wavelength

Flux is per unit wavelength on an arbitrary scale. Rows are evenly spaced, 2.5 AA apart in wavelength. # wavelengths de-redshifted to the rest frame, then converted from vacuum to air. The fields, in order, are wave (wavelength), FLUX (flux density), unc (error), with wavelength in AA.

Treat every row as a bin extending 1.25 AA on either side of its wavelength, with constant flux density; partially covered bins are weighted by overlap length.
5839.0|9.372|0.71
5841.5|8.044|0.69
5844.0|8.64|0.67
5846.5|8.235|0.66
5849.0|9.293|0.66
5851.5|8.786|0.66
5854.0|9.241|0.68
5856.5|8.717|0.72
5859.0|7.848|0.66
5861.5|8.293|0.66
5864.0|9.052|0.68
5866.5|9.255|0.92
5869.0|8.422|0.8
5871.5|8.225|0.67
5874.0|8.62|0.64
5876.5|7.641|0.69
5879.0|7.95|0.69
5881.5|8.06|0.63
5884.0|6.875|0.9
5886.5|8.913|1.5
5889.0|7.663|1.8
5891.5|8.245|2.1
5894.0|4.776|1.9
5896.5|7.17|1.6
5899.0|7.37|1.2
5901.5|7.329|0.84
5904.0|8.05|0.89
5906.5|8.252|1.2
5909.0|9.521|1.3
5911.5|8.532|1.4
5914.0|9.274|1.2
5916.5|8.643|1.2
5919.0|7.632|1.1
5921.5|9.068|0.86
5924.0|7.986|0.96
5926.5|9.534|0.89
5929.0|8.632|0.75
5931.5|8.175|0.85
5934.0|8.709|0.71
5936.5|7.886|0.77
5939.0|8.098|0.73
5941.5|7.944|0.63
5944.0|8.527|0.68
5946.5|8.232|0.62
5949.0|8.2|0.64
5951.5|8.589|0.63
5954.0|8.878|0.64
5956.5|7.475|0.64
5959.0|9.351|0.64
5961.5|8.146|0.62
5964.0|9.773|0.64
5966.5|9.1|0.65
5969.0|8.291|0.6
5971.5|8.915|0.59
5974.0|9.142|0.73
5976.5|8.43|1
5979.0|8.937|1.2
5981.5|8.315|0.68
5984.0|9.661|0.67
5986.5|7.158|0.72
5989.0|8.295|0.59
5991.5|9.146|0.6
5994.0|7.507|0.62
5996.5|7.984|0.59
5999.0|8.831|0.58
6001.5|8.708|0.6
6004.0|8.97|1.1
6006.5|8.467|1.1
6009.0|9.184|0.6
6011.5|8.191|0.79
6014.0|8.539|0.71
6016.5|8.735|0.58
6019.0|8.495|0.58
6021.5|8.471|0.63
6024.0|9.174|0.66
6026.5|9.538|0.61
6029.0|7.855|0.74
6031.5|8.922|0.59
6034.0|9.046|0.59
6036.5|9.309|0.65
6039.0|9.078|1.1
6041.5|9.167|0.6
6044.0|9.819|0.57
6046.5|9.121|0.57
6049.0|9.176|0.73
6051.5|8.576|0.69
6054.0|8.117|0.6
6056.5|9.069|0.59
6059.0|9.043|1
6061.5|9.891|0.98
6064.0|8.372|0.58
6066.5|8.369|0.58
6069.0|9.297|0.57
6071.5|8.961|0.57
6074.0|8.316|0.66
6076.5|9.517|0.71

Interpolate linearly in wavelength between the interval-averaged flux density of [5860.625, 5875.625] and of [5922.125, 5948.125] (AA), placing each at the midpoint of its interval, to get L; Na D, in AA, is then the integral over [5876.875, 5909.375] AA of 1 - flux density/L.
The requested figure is 3.4 AA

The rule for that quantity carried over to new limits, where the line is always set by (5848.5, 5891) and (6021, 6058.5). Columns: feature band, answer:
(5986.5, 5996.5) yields 0.77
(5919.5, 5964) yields 0.89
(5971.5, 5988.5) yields 0.29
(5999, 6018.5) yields 0.39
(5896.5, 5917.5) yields 0.54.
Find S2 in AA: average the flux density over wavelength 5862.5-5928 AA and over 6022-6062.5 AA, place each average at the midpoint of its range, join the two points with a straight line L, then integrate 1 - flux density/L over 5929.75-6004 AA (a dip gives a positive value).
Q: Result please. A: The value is 0.7 AA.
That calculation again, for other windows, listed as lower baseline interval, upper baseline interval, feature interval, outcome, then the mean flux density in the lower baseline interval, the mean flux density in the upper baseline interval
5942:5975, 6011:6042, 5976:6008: 0.8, 8.64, 8.82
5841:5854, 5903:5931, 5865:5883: 0.8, 8.69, 8.64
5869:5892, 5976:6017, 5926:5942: -0.3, 8.04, 8.53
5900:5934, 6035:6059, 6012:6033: 0.6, 8.51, 9.05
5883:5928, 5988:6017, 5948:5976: -1.2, 8.06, 8.54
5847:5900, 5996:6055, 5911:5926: -0.4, 8.12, 8.82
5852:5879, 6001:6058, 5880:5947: 3.9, 8.51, 8.86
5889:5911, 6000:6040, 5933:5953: -0.6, 7.63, 8.79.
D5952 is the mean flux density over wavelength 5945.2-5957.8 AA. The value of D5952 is 8.28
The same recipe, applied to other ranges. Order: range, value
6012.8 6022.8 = 8.56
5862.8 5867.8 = 9.15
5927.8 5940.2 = 8.3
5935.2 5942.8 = 7.98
